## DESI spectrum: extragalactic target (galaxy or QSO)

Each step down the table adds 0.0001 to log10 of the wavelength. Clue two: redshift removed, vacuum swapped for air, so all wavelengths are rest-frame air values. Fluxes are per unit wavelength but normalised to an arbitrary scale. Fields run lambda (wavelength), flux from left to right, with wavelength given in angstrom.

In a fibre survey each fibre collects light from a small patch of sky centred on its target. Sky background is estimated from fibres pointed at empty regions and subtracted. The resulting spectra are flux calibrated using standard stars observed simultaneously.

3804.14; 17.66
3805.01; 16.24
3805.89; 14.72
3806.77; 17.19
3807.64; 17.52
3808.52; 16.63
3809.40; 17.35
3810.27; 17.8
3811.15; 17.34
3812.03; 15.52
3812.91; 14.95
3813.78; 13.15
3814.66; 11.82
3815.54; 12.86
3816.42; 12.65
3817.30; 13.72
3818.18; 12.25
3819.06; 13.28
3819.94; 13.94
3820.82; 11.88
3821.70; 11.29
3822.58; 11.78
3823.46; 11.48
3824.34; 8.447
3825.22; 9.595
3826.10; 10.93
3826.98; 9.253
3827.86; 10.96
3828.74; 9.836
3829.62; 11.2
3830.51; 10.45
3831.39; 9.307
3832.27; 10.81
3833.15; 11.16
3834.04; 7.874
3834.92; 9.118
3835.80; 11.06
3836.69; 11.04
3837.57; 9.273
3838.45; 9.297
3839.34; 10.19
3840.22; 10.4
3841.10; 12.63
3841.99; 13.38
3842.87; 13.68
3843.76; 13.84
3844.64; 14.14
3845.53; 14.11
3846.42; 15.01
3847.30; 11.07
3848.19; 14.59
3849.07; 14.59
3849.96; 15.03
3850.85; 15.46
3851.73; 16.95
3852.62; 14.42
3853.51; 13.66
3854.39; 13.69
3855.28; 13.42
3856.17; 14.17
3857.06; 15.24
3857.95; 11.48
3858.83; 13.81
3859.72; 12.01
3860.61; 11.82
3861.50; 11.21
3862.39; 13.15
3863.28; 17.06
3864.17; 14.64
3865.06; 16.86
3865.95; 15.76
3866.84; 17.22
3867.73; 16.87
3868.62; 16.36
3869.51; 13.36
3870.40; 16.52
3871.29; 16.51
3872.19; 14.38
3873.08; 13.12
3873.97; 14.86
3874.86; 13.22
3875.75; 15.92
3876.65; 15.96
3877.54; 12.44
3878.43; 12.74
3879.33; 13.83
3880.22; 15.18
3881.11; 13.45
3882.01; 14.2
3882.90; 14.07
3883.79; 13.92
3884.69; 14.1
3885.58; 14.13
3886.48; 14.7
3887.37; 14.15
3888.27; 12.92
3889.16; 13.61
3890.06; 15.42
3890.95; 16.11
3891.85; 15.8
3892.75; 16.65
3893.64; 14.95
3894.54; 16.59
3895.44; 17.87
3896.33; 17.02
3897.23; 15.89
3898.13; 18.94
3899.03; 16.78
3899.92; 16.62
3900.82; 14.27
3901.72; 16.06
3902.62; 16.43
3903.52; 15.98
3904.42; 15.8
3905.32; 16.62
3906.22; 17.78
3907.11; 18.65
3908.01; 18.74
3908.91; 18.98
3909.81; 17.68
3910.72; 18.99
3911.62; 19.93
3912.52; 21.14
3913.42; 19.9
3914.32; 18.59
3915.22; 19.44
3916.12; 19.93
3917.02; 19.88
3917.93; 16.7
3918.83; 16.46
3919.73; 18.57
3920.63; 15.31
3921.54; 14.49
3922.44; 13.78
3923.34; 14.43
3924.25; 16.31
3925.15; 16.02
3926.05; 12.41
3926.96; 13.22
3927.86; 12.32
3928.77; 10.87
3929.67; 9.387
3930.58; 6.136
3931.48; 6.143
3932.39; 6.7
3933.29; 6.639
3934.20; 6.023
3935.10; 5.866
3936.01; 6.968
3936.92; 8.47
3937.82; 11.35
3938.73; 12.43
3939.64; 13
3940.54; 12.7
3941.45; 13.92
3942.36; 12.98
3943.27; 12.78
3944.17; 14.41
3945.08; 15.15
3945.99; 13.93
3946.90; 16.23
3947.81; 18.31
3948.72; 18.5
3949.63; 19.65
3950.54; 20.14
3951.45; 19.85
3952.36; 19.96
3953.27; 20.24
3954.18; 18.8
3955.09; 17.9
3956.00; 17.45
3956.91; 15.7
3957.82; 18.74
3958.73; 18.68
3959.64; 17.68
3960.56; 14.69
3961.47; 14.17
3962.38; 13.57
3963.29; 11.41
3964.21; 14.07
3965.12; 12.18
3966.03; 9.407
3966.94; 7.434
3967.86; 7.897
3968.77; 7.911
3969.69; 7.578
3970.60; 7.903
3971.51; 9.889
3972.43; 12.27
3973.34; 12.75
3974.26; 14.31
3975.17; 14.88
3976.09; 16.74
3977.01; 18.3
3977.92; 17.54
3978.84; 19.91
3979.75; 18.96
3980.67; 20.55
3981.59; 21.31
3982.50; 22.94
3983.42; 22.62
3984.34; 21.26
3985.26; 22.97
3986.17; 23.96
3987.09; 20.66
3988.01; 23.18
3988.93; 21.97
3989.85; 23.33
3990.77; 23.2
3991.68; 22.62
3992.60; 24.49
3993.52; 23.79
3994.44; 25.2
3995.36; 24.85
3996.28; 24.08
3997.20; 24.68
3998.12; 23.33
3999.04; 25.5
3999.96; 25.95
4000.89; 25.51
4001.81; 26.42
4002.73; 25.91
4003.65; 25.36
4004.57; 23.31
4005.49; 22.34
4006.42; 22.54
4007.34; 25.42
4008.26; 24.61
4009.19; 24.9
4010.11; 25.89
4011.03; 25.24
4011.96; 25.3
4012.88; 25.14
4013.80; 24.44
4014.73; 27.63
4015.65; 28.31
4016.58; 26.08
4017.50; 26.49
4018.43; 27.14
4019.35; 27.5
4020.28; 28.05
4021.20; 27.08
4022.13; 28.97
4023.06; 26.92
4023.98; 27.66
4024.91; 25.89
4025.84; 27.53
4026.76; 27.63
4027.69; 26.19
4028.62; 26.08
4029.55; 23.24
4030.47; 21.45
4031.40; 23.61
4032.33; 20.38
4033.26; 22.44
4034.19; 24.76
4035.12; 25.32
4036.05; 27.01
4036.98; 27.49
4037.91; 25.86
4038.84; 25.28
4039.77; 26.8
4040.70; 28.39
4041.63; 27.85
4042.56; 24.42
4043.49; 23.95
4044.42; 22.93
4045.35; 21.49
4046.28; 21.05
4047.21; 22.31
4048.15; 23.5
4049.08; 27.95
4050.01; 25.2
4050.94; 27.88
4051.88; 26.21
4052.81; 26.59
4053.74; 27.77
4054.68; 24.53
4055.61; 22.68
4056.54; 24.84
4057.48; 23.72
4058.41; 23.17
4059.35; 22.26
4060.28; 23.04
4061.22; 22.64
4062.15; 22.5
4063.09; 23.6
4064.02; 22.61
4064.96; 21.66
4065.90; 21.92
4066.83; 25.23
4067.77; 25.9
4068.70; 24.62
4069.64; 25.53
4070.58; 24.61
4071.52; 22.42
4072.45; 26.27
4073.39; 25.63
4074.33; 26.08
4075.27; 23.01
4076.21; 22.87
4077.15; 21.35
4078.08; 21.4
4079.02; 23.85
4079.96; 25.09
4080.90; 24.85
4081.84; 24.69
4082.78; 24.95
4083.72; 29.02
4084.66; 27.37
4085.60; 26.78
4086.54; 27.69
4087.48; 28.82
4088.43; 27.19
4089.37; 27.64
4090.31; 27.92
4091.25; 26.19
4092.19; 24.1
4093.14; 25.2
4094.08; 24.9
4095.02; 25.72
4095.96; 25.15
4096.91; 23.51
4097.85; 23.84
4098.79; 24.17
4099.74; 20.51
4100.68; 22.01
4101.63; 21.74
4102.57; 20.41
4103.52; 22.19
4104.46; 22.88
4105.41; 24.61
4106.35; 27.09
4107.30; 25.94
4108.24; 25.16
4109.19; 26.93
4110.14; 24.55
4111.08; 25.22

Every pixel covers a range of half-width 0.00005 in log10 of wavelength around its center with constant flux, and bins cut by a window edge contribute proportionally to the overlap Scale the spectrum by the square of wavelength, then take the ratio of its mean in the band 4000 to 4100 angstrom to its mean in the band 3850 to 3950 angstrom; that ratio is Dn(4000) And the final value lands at 1.84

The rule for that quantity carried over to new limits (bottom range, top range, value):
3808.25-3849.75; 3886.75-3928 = 1.41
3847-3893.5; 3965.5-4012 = 1.49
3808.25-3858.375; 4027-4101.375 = 2.20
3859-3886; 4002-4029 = 1.93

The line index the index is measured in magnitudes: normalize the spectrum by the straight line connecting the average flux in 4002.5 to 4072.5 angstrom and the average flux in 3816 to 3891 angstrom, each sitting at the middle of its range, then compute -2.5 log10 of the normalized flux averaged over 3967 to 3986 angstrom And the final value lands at 0.31 mag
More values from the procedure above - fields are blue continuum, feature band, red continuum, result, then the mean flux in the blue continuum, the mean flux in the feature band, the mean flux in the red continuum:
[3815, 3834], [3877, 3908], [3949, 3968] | -0.140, 11.2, 15.5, 15.8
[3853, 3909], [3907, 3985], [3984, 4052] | 0.295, 15.1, 15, 25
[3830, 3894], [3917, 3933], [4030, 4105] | 0.283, 13.7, 13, 24.5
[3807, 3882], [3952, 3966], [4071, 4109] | 0.157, 13.3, 16.1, 24.8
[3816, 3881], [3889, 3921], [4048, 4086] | -0.090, 13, 17.4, 24.5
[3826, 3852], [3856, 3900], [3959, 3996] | -0.112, 11.9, 14.9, 17.3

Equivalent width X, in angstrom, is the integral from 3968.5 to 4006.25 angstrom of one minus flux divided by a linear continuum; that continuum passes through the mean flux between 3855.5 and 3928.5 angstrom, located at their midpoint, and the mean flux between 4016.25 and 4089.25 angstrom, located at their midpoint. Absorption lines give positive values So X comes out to 1.4 angstrom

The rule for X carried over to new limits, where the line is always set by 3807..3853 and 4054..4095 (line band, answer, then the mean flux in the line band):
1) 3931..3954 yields 6.2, 13.4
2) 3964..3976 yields 5.4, 10.8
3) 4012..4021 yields -2.0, 26.7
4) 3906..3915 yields -1.3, 19.1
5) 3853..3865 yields 0.4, 13.6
